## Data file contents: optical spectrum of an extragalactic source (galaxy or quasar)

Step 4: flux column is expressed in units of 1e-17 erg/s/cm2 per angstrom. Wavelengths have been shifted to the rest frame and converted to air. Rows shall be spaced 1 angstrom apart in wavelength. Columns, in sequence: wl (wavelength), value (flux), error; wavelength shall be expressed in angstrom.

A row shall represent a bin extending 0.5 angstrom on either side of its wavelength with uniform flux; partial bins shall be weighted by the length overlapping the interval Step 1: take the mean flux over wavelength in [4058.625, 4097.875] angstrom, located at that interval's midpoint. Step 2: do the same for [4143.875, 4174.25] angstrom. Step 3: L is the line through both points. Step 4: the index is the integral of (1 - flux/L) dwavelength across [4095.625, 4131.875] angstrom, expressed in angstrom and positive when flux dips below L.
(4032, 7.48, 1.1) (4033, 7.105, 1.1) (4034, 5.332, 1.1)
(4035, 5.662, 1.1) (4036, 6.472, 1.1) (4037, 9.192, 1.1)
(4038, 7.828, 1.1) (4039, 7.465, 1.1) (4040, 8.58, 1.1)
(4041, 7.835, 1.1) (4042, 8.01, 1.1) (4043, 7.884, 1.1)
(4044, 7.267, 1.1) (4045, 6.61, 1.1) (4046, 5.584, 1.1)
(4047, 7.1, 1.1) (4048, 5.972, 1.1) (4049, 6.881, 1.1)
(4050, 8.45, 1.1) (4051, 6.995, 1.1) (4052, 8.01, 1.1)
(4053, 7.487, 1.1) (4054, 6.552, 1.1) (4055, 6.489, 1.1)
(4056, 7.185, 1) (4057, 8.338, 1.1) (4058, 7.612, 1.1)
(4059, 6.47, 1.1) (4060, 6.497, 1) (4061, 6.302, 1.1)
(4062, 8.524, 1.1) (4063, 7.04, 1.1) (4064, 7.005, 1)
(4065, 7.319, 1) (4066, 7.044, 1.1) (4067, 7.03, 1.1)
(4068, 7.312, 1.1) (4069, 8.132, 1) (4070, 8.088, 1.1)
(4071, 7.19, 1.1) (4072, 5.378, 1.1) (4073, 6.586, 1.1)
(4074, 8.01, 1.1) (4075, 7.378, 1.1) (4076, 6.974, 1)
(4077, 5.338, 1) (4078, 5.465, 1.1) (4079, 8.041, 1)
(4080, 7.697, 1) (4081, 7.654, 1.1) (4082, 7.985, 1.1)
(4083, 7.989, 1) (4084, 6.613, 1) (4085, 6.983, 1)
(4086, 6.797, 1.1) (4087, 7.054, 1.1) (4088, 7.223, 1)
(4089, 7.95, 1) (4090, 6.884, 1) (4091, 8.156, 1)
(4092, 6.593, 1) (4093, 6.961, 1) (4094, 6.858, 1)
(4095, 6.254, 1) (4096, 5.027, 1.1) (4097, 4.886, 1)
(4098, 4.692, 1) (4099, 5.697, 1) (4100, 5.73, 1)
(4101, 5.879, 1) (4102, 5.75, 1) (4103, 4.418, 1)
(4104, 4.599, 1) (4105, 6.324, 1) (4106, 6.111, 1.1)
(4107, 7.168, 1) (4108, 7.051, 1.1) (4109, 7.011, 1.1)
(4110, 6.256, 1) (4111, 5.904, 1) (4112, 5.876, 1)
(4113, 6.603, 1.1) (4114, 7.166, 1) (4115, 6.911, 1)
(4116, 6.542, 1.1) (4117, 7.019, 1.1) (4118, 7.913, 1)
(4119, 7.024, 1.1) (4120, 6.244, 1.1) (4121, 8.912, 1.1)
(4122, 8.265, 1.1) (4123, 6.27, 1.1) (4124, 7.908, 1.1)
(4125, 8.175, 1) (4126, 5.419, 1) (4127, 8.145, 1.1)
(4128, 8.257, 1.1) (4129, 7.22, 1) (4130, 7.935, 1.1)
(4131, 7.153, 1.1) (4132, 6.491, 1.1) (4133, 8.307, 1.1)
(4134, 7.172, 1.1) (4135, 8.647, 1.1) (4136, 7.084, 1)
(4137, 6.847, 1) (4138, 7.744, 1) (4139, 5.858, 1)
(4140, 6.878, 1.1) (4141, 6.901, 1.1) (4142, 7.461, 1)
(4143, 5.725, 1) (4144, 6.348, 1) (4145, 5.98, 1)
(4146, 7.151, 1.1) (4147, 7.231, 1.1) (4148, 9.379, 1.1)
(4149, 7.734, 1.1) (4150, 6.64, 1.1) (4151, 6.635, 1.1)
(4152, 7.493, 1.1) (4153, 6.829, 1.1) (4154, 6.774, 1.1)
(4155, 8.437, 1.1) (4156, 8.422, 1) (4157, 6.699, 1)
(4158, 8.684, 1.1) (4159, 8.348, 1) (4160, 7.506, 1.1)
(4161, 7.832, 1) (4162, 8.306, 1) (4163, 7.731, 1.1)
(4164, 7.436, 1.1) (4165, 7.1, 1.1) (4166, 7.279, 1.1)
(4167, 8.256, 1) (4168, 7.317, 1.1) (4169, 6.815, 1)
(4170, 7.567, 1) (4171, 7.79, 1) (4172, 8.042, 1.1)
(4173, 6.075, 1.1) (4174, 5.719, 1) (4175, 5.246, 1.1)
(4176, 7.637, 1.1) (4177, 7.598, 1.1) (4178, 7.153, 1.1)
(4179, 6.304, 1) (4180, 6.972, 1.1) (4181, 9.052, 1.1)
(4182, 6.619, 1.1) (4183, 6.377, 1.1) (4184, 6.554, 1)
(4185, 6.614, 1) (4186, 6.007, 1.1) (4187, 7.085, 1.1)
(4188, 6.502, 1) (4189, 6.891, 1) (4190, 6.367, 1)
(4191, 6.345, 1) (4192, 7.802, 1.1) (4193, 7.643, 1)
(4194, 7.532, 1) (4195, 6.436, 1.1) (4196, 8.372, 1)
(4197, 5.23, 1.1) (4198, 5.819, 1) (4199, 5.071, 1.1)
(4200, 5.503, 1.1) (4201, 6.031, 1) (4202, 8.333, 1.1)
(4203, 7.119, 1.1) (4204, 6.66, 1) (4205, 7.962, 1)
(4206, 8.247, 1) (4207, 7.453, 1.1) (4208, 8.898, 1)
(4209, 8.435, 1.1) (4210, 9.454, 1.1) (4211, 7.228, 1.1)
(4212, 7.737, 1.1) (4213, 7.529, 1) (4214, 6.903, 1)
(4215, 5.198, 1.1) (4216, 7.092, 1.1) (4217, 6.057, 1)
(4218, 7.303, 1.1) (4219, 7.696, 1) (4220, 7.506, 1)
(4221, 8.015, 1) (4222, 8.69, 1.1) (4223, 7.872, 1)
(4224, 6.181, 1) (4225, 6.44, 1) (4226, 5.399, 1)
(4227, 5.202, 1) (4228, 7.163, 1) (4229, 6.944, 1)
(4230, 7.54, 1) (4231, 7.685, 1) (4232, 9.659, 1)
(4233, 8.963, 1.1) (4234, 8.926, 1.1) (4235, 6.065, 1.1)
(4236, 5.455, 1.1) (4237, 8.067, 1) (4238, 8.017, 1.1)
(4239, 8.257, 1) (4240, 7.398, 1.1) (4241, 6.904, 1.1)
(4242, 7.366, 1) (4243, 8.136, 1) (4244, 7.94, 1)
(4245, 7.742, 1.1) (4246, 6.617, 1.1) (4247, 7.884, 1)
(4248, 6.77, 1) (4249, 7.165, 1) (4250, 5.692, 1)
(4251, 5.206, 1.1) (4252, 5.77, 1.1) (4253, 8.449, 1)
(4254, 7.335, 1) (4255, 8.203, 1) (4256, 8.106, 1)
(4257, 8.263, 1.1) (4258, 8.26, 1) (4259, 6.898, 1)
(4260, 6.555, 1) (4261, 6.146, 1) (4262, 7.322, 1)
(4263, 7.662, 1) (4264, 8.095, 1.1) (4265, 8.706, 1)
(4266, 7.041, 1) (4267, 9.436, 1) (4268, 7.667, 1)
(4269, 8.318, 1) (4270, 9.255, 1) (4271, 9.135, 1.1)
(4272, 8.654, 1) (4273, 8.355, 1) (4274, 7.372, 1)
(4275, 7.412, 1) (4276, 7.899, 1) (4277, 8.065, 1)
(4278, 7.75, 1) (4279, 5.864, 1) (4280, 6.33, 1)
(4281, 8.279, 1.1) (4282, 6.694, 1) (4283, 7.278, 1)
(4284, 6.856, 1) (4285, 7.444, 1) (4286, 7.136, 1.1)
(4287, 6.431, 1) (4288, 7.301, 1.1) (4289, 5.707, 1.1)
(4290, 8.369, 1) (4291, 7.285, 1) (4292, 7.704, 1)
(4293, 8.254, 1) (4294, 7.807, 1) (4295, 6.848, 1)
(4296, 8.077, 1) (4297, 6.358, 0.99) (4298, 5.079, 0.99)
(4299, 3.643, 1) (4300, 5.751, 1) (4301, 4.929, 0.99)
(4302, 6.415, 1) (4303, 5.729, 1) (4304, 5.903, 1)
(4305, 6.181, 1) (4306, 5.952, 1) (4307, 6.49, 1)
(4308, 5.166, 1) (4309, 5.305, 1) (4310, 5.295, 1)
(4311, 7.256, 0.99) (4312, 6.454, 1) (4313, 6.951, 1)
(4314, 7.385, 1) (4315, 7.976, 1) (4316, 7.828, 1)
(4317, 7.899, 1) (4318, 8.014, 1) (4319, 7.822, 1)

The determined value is 2.9 angstrom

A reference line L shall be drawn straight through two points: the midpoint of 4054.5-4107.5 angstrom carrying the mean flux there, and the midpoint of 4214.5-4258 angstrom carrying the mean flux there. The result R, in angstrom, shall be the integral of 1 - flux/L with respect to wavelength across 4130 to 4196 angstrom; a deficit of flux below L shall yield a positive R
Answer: -1.5 angstrom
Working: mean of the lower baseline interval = 6.77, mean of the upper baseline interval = 7.28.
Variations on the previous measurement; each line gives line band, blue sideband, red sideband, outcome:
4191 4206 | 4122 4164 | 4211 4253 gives 0.8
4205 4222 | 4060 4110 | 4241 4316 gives -1.5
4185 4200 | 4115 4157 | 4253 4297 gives 1.6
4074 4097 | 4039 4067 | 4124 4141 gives 0.9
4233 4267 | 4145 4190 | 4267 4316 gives -1.6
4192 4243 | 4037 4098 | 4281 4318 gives -3.2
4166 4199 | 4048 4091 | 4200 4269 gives 1.9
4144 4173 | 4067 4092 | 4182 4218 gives -1.9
